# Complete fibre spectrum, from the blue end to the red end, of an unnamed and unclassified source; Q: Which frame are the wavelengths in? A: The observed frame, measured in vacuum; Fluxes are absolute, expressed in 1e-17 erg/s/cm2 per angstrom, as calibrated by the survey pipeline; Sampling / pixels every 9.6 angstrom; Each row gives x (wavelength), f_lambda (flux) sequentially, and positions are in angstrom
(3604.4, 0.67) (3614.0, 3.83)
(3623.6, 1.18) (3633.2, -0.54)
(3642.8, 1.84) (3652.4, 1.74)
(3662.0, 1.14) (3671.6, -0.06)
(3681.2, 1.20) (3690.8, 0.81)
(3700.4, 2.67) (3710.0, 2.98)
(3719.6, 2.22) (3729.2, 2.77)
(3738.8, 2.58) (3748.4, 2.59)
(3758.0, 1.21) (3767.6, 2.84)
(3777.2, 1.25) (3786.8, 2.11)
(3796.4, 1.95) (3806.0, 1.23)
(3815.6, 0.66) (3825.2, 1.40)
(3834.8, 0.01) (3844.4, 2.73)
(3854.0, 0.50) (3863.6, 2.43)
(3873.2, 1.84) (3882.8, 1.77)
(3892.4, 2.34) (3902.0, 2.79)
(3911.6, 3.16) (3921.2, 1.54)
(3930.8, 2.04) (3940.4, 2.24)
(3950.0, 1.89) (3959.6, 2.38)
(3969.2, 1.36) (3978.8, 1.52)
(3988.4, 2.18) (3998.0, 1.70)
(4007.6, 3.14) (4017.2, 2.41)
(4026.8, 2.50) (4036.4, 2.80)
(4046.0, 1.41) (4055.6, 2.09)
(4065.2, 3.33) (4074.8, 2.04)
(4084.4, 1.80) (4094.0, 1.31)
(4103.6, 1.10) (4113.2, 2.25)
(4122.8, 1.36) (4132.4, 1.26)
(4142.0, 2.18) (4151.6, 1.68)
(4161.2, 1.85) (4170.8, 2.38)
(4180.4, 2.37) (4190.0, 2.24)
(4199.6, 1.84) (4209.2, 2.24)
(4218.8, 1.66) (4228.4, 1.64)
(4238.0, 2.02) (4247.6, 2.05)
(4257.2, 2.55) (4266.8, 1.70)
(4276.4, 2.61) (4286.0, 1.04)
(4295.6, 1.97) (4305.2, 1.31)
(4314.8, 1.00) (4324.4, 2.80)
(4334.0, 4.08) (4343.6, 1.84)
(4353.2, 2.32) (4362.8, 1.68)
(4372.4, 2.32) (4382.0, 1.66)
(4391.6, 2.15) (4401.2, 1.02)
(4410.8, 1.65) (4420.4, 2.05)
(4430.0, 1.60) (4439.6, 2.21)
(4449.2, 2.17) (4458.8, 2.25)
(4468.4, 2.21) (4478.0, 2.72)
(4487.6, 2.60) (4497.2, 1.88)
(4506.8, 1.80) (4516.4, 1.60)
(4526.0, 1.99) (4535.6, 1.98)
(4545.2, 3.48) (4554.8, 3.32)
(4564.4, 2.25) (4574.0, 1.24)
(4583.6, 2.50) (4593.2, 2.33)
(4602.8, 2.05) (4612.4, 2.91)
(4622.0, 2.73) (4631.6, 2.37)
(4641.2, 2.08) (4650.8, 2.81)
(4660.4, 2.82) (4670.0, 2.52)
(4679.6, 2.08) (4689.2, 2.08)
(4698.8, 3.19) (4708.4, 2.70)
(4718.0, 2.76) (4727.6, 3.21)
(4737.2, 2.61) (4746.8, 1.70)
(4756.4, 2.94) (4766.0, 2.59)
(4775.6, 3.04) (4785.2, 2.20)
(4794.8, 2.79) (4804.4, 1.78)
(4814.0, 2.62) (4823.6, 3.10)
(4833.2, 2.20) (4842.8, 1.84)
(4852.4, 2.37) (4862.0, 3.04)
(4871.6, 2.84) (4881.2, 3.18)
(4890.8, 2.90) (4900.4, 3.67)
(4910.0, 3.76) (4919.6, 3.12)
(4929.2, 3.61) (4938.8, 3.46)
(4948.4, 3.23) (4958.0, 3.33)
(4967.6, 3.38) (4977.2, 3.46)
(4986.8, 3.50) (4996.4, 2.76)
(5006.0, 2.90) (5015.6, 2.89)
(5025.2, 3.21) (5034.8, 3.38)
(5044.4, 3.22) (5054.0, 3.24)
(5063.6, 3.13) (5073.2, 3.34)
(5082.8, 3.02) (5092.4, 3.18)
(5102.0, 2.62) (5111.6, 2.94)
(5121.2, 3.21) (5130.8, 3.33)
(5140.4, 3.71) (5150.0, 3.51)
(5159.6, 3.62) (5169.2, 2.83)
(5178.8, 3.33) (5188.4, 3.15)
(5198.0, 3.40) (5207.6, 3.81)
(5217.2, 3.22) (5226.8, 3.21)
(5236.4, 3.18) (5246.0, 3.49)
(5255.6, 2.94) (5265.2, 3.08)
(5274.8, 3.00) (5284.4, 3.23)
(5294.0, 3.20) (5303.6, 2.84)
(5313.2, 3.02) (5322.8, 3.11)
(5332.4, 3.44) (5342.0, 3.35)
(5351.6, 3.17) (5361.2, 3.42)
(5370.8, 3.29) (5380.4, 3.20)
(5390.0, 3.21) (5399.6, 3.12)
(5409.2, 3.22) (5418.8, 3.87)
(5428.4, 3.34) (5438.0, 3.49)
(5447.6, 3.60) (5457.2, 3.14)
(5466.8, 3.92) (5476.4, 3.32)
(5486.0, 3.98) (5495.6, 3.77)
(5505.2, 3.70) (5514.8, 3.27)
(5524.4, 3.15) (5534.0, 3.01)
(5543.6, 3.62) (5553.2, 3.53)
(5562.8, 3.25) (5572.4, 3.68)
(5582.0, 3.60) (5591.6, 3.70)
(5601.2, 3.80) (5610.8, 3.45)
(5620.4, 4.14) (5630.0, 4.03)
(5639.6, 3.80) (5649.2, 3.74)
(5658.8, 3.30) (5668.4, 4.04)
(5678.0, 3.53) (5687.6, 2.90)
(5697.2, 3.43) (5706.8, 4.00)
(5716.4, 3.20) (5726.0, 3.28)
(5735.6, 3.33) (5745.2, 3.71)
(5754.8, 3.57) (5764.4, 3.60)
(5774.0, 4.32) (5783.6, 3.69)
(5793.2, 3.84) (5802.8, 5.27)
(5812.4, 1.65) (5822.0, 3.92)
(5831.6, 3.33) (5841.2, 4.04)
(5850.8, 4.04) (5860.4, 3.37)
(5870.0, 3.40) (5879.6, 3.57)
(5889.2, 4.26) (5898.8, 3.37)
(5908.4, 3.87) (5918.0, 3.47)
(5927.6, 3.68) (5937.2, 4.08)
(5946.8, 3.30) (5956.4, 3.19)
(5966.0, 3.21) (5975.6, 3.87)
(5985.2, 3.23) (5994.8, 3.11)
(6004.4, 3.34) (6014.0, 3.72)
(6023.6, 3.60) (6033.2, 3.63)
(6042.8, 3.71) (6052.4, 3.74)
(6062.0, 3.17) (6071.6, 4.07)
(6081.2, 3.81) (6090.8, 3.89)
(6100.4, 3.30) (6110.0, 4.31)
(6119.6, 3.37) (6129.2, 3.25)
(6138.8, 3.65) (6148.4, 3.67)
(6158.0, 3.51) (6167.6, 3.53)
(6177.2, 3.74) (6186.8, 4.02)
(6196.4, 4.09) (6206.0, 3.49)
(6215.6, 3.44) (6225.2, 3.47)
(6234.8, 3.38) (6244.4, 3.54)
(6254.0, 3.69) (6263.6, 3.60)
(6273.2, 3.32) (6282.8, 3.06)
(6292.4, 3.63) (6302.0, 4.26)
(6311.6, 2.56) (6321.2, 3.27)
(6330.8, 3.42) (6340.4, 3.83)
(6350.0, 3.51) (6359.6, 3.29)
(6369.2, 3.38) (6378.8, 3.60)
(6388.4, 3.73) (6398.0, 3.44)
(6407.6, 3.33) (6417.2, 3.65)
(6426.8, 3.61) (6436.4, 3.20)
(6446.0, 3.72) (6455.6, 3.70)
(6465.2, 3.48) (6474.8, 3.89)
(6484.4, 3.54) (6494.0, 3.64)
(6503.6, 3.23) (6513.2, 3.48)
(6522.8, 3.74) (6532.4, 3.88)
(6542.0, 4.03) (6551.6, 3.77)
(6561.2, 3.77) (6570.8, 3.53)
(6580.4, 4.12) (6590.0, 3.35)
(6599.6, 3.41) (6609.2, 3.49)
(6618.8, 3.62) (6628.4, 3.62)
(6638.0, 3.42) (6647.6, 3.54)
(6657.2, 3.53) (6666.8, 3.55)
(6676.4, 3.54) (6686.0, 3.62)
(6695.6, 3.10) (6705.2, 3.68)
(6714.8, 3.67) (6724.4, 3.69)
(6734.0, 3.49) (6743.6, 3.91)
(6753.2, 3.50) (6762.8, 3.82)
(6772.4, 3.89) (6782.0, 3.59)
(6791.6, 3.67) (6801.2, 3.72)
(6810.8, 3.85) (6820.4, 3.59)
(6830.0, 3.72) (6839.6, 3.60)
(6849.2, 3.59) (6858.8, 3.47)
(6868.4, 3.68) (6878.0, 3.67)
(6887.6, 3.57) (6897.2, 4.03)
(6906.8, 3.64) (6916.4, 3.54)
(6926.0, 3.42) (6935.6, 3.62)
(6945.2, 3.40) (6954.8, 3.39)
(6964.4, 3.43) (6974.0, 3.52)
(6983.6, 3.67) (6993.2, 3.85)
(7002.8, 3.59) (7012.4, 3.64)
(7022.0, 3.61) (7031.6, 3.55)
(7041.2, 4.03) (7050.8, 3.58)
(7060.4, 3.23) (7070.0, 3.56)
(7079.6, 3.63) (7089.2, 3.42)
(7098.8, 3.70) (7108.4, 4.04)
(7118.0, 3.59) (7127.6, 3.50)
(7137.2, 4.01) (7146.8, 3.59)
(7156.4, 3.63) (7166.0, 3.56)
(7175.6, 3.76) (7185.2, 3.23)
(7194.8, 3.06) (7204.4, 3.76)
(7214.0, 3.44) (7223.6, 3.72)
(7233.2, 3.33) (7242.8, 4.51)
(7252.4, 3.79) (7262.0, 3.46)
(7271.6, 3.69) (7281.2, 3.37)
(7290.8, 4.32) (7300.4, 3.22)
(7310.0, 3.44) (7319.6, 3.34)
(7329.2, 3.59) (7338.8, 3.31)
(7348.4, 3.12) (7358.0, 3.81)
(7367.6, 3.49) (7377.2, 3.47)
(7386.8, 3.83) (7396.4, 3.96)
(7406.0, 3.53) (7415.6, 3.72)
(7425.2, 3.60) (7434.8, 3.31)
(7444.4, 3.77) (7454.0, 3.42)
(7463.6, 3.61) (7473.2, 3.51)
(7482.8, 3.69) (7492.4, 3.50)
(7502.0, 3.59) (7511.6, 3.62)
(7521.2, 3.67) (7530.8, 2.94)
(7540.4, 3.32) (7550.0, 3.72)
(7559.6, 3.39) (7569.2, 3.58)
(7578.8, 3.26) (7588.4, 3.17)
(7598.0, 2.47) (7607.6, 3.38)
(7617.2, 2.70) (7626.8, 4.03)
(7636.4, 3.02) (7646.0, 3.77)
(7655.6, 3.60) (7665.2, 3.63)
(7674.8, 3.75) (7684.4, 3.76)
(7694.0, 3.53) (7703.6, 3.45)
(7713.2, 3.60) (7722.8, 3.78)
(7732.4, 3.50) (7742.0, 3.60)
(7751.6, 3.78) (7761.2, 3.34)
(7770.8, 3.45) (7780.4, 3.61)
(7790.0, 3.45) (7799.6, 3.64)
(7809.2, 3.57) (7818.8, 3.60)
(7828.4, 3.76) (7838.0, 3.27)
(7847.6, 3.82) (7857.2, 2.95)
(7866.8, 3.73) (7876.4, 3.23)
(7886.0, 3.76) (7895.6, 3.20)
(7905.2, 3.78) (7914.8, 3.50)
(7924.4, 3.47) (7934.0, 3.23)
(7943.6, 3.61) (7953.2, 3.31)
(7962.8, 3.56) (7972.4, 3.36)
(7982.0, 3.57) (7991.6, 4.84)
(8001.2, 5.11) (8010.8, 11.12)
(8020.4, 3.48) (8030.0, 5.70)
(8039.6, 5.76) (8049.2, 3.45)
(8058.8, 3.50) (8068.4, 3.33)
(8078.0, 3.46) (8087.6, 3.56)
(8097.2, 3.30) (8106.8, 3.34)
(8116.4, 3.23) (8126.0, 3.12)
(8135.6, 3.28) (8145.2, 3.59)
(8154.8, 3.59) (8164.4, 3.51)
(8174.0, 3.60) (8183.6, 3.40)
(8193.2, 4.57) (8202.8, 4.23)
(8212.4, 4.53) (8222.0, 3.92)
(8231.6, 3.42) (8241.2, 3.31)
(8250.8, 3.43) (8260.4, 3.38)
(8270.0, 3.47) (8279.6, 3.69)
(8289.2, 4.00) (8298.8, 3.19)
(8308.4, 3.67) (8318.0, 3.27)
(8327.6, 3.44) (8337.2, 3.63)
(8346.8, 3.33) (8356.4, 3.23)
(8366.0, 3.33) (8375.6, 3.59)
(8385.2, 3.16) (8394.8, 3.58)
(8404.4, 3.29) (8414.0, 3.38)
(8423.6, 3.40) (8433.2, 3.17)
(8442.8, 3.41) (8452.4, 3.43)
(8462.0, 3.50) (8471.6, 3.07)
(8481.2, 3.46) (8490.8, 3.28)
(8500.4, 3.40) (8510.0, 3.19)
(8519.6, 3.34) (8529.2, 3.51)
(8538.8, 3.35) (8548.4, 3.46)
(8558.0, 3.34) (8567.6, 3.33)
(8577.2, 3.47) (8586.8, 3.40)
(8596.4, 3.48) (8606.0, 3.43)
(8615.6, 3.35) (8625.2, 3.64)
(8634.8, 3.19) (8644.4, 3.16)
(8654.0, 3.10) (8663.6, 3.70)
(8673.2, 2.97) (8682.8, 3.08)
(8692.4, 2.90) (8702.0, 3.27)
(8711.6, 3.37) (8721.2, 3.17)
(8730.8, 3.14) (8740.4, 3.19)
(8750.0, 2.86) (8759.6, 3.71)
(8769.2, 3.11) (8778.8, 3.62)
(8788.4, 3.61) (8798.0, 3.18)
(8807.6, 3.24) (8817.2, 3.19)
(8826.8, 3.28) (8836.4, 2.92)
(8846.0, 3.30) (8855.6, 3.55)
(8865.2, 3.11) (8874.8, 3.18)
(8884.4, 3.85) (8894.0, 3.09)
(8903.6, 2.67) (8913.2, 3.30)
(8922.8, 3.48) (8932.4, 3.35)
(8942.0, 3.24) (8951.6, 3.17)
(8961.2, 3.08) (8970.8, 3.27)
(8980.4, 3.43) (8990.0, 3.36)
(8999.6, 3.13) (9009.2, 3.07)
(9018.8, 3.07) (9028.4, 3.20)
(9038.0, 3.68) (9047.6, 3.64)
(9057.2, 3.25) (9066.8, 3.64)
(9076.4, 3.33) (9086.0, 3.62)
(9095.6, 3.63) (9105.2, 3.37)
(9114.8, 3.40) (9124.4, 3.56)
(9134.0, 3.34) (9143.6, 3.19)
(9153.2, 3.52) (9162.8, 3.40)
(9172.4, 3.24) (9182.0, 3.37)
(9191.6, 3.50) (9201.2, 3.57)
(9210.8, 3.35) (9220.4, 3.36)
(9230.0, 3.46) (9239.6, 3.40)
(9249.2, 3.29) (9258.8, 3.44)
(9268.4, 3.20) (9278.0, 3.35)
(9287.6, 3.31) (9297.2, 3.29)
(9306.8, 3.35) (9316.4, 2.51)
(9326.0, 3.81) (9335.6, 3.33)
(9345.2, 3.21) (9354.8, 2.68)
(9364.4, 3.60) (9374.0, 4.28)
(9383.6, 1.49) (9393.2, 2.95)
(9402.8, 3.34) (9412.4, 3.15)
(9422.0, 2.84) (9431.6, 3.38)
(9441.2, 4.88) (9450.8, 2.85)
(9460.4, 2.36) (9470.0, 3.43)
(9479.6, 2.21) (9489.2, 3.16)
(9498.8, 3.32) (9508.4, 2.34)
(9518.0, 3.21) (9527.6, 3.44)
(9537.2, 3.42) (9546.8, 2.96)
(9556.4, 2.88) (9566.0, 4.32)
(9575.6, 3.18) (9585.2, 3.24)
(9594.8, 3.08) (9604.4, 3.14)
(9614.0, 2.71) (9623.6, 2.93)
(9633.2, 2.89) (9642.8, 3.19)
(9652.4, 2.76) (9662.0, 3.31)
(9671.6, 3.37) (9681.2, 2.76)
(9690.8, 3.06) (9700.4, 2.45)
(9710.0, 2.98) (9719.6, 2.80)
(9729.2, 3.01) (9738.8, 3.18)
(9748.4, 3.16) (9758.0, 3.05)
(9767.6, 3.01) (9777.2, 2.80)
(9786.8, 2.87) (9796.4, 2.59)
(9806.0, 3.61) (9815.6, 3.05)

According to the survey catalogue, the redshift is 0.220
